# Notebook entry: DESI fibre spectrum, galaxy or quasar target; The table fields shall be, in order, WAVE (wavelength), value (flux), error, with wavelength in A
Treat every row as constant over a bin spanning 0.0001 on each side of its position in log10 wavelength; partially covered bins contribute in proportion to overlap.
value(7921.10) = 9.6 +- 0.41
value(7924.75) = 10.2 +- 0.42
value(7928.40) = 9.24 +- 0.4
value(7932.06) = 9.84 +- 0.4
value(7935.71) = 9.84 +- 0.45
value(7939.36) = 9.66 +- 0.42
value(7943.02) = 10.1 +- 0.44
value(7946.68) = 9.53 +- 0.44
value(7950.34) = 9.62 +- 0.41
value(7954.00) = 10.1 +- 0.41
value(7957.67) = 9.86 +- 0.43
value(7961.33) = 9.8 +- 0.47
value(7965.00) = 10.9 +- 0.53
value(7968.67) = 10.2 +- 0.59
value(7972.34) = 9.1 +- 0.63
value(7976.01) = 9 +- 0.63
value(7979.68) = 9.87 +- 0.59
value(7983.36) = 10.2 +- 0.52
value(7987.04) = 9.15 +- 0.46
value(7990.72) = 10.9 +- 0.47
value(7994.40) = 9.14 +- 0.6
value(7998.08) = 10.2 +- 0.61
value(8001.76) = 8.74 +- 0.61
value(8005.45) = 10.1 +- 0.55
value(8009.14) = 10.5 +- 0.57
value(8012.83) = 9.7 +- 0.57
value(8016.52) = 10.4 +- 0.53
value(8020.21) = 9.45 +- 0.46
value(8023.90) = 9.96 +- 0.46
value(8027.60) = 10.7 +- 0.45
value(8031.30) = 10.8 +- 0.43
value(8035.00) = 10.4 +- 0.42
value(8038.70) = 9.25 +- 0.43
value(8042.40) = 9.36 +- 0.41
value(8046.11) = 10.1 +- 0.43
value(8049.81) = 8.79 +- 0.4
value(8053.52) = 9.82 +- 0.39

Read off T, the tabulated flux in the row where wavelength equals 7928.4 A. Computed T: 9.24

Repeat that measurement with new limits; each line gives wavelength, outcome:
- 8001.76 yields 8.74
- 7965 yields 10.9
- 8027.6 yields 10.7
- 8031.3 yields 10.8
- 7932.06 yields 9.84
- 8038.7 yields 9.25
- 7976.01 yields 9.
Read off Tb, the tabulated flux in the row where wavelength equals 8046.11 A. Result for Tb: 10.1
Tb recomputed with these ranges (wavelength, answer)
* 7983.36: 10.2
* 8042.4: 9.36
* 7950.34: 9.62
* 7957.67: 9.86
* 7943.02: 10.1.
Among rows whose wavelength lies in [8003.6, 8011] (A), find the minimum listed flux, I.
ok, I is 10.1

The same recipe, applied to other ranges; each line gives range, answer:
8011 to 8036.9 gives 9.45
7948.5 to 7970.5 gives 9.62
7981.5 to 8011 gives 8.74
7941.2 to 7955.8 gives 9.53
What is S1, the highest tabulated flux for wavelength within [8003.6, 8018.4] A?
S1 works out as 10.5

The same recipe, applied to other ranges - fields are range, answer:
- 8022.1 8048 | 10.8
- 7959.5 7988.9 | 10.9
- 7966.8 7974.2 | 10.2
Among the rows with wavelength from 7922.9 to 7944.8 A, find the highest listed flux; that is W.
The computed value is 10.2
